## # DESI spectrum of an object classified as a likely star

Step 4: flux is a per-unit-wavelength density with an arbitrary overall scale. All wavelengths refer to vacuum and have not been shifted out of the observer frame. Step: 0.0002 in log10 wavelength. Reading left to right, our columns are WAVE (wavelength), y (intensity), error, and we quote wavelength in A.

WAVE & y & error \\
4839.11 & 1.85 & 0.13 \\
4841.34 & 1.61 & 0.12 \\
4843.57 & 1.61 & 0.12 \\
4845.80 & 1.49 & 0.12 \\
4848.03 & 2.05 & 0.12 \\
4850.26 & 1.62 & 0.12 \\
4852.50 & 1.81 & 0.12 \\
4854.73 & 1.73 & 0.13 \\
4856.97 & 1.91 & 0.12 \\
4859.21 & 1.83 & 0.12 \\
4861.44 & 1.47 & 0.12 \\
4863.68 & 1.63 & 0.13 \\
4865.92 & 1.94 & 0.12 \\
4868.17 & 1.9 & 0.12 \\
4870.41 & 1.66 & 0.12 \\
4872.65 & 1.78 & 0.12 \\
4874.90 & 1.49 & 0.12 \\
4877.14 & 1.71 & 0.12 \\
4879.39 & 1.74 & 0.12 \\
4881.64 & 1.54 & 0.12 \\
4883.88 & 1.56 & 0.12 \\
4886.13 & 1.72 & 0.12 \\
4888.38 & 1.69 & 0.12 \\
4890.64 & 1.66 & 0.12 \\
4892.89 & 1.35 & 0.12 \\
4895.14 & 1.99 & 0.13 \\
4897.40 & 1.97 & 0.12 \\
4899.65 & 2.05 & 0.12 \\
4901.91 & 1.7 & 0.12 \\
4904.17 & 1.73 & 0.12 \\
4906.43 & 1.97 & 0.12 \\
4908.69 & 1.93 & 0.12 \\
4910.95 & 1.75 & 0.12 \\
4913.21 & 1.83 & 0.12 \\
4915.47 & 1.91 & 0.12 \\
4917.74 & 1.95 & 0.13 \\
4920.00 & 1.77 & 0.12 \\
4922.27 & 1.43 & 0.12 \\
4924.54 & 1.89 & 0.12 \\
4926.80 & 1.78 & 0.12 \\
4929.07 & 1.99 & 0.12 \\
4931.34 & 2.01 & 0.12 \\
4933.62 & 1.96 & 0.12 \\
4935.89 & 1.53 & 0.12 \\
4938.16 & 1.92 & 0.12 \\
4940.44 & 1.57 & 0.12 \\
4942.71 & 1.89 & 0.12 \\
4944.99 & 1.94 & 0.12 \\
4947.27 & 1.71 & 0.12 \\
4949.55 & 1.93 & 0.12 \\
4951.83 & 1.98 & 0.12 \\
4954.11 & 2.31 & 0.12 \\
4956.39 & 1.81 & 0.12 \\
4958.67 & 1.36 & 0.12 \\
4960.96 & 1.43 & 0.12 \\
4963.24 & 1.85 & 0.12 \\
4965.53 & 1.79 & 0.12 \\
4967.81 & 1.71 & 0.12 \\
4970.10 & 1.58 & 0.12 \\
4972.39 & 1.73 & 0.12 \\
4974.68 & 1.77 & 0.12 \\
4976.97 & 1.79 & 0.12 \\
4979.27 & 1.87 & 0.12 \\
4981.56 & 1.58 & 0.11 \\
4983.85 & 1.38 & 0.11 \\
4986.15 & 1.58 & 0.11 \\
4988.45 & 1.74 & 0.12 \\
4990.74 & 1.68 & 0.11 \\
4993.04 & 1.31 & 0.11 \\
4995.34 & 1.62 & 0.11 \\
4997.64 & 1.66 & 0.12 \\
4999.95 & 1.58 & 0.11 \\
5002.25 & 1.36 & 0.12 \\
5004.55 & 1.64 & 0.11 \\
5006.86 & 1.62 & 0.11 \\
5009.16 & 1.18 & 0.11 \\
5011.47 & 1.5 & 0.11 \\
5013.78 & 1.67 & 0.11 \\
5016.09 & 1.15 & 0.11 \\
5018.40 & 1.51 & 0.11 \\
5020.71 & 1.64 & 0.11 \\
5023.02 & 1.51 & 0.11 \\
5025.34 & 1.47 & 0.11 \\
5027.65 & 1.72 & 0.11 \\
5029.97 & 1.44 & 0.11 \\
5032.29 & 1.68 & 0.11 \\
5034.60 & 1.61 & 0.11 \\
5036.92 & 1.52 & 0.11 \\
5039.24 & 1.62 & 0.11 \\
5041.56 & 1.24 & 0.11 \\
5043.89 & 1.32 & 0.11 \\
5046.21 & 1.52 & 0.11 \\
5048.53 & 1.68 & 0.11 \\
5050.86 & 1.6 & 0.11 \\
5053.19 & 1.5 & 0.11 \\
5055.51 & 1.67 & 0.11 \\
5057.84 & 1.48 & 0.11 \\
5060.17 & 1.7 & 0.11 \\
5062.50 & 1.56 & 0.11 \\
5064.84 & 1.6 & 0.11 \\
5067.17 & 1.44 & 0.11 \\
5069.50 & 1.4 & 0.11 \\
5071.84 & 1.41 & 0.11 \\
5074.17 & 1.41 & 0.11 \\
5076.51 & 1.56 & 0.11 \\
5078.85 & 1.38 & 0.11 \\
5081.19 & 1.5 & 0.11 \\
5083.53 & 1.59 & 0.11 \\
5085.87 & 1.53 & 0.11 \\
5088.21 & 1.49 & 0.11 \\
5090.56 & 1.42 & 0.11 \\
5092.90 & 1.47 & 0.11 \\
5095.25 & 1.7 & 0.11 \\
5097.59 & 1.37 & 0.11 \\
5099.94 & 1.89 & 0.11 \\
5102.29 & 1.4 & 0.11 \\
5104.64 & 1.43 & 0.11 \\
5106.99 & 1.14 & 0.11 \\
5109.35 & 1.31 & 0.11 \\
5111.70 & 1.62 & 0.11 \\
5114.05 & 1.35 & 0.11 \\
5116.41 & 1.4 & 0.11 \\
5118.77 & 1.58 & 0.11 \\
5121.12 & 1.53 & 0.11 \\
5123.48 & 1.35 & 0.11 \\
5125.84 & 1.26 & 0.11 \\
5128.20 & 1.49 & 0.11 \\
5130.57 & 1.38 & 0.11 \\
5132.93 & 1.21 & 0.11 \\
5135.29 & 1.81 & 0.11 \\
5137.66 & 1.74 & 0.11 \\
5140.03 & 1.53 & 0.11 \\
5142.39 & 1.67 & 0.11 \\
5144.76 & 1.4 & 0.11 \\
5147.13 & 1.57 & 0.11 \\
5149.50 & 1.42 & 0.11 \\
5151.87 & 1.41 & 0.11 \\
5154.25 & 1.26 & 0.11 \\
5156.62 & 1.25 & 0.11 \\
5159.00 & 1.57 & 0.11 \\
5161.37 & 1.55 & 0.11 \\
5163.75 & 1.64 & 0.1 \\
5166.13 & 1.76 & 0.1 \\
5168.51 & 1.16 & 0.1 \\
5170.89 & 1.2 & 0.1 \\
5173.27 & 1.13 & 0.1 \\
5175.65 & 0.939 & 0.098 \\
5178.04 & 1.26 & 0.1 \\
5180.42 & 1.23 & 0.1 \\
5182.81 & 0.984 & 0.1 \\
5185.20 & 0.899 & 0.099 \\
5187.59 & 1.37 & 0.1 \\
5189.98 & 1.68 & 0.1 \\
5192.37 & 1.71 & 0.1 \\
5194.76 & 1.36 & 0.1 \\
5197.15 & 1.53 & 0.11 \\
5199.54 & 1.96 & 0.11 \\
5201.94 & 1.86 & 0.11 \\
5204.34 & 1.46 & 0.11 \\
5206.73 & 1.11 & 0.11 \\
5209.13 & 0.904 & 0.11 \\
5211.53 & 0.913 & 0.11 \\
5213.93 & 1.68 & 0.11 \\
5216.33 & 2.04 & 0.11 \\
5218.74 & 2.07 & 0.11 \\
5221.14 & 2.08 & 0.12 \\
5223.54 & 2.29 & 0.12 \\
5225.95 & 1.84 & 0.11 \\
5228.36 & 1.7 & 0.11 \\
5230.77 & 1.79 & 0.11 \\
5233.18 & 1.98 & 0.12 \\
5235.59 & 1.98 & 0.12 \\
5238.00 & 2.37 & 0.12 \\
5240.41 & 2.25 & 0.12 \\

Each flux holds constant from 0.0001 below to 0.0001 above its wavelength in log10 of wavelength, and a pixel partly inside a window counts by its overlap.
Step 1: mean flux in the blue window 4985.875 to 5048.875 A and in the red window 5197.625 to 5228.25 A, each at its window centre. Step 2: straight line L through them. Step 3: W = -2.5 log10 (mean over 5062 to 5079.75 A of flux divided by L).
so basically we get 0.07 mag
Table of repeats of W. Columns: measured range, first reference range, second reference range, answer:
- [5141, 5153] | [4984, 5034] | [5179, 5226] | 0.03 mag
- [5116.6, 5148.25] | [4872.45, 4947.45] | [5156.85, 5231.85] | 0.05 mag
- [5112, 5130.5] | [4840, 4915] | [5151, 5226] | 0.07 mag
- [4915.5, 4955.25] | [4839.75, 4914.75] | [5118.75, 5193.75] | -0.12 mag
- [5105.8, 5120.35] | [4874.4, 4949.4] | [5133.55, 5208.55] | 0.08 mag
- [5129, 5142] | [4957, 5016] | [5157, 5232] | -0.01 mag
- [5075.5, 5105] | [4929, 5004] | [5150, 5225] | 0.04 mag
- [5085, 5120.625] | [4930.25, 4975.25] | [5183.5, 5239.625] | 0.17 mag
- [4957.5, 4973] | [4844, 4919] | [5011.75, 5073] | 0.00 mag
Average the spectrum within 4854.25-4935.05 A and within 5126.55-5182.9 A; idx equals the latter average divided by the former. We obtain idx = 0.79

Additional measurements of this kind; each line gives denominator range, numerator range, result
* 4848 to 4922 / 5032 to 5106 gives 0.86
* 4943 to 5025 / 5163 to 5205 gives 0.85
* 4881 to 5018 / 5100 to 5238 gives 0.88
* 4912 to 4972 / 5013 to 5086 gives 0.84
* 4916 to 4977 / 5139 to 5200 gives 0.78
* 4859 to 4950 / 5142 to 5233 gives 0.84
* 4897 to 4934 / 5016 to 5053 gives 0.82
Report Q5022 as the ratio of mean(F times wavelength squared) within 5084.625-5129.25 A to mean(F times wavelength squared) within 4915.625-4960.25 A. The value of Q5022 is 0.86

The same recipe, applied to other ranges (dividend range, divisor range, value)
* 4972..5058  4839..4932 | 0.93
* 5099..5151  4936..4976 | 0.89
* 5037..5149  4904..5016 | 0.92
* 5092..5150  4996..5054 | 1.01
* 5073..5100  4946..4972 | 0.90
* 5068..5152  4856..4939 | 0.91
